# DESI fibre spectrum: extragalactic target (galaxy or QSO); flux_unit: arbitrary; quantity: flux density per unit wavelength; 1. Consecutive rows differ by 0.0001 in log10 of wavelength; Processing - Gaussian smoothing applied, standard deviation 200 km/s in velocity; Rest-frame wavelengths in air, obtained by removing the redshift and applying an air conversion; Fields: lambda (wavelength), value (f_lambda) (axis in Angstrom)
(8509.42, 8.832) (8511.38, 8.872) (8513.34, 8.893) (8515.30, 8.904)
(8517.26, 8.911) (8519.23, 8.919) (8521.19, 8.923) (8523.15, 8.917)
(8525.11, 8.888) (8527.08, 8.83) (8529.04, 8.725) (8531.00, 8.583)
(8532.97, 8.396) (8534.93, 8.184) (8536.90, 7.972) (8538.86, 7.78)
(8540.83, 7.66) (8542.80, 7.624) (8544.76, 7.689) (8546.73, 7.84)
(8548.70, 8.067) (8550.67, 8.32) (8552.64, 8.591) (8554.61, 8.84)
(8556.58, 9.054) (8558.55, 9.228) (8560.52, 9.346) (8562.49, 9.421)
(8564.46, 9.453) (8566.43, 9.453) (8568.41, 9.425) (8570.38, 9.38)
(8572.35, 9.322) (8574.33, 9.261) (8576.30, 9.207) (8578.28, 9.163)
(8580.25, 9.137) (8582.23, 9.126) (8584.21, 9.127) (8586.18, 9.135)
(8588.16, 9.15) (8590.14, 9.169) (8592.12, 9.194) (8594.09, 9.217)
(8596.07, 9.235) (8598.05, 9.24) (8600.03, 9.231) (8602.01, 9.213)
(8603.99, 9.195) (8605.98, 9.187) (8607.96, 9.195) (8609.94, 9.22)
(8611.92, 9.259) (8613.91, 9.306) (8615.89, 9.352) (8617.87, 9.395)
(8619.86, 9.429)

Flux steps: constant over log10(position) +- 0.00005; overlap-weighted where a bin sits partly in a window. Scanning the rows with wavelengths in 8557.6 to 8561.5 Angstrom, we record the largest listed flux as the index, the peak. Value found 9.346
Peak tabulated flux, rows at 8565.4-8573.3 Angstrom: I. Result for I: 9.453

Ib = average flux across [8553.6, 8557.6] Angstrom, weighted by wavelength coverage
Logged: 8.95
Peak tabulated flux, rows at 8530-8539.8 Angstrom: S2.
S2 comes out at 8.583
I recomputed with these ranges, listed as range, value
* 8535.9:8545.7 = 7.972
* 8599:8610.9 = 9.231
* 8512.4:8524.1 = 8.923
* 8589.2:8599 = 9.24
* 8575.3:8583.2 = 9.207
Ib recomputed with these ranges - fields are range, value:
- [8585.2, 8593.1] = 9.15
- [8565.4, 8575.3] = 9.36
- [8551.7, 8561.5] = 9.01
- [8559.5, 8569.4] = 9.42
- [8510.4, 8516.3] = 8.89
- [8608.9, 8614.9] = 9.26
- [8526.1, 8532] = 8.72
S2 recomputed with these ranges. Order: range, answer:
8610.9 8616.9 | 9.352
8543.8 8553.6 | 8.591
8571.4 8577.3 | 9.322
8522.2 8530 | 8.917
